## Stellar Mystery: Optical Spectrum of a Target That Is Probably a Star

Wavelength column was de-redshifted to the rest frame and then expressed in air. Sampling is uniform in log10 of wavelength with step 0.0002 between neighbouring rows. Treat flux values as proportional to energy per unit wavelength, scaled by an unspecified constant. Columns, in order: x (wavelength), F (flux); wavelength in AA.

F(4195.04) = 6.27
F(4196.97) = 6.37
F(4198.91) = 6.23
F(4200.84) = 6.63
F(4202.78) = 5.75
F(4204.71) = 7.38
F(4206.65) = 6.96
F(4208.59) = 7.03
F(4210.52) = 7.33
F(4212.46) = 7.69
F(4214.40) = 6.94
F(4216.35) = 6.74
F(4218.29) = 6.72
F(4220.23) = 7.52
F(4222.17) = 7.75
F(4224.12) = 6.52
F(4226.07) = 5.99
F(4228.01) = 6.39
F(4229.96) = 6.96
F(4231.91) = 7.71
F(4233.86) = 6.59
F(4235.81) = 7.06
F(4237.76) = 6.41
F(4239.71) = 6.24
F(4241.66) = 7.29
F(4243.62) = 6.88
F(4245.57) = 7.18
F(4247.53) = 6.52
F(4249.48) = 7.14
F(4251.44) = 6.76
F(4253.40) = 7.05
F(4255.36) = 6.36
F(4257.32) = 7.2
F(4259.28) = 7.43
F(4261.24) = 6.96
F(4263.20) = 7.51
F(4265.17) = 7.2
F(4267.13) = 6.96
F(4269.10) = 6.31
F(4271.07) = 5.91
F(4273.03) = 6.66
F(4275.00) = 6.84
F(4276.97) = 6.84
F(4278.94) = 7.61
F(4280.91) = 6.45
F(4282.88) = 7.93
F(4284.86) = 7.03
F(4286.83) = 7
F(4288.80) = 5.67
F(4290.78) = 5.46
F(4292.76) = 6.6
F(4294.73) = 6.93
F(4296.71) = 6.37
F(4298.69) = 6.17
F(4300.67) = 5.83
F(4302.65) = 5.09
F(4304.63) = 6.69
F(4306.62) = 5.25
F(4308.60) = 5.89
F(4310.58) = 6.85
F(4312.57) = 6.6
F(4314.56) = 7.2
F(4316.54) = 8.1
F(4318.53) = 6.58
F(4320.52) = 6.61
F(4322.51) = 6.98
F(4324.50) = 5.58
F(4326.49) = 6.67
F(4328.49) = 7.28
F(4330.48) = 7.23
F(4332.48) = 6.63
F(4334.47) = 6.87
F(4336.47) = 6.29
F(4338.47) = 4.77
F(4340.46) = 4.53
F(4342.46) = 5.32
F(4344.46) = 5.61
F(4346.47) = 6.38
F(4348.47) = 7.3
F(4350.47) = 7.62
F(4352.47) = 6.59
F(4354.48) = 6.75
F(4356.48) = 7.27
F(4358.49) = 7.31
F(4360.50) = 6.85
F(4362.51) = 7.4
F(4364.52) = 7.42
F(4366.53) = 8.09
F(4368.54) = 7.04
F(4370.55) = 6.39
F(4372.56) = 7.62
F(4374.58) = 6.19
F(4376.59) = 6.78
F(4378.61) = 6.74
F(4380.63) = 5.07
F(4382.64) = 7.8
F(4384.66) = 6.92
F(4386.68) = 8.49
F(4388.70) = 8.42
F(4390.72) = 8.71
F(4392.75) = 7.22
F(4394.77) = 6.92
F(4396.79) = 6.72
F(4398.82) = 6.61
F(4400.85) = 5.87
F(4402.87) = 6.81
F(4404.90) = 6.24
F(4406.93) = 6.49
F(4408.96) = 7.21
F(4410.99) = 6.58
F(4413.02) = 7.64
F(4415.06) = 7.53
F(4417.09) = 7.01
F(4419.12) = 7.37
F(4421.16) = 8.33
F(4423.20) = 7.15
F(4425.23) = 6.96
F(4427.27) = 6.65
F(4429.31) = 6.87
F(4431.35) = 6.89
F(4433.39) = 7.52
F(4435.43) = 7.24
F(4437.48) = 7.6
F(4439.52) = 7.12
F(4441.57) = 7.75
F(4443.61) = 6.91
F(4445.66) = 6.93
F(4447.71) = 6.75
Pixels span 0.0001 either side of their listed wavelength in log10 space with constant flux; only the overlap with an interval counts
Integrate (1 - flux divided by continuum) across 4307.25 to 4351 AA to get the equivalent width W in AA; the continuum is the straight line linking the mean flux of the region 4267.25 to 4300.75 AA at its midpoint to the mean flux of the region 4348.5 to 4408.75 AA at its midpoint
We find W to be 2.18 AA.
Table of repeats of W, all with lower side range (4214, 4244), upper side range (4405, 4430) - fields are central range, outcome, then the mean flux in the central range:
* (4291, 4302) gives 1.1 AA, 6.28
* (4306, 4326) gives 1.1 AA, 6.59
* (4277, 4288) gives -0.3 AA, 7.15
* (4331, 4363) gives 2.5 AA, 6.46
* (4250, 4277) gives 0.2 AA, 6.86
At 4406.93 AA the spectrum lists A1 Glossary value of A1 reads 6.49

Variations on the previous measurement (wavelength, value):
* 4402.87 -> 6.81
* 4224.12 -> 6.52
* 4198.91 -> 6.23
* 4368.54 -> 7.04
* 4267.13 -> 6.96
